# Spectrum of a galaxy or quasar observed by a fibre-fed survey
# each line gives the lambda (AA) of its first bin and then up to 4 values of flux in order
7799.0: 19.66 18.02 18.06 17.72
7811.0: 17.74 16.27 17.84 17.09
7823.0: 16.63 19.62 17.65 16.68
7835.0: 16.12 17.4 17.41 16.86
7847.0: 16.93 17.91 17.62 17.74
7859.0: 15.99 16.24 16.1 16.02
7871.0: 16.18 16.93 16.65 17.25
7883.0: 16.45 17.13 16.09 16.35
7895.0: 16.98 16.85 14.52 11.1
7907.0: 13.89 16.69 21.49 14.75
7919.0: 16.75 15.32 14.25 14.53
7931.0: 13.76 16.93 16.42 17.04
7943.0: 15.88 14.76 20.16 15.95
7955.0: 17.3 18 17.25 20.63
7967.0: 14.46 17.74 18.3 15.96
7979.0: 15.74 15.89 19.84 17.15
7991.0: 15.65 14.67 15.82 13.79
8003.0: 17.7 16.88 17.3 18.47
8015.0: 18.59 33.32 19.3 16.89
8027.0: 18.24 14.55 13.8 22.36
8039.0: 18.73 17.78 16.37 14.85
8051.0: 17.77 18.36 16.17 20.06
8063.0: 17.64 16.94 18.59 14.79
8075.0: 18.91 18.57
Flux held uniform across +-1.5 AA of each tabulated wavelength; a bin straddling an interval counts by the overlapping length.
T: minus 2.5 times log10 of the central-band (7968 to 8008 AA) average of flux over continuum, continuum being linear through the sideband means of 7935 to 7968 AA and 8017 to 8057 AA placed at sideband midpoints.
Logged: 0.07 mag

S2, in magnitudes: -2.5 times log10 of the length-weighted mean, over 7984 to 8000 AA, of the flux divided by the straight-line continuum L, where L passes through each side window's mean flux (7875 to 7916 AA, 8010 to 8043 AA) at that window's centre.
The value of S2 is 0.137 mag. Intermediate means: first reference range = 16.2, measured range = 16.3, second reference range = 19.3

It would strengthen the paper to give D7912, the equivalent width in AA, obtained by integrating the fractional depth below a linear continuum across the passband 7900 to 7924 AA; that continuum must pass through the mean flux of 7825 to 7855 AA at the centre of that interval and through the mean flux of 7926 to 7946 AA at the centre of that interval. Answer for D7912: 0.8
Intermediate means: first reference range 17.4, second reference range 15.6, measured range 15.6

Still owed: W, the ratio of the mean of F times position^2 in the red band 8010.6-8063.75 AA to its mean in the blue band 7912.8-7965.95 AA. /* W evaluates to 1.14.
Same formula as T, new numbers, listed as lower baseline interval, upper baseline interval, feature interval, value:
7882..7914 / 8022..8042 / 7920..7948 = 0.06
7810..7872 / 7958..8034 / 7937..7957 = 0.03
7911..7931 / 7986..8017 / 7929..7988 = -0.03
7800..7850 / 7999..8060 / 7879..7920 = 0.10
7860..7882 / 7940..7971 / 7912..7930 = 0.06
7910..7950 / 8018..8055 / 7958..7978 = -0.03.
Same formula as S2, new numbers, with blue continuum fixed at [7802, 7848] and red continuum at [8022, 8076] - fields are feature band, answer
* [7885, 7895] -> 0.05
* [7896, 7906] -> 0.21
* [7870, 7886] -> 0.04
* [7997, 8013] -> 0.04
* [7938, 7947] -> 0.09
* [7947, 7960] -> -0.02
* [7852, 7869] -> 0.05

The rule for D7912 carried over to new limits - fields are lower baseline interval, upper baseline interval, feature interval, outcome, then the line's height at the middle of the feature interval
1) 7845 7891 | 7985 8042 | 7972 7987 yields 0.51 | 17.7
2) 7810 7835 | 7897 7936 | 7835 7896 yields -1.17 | 16.5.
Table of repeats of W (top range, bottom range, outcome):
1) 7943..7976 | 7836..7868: 1.05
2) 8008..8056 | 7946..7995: 1.10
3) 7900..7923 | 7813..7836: 0.92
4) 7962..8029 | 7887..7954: 1.14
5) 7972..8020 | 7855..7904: 1.13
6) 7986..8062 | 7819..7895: 1.10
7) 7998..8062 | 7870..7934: 1.18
